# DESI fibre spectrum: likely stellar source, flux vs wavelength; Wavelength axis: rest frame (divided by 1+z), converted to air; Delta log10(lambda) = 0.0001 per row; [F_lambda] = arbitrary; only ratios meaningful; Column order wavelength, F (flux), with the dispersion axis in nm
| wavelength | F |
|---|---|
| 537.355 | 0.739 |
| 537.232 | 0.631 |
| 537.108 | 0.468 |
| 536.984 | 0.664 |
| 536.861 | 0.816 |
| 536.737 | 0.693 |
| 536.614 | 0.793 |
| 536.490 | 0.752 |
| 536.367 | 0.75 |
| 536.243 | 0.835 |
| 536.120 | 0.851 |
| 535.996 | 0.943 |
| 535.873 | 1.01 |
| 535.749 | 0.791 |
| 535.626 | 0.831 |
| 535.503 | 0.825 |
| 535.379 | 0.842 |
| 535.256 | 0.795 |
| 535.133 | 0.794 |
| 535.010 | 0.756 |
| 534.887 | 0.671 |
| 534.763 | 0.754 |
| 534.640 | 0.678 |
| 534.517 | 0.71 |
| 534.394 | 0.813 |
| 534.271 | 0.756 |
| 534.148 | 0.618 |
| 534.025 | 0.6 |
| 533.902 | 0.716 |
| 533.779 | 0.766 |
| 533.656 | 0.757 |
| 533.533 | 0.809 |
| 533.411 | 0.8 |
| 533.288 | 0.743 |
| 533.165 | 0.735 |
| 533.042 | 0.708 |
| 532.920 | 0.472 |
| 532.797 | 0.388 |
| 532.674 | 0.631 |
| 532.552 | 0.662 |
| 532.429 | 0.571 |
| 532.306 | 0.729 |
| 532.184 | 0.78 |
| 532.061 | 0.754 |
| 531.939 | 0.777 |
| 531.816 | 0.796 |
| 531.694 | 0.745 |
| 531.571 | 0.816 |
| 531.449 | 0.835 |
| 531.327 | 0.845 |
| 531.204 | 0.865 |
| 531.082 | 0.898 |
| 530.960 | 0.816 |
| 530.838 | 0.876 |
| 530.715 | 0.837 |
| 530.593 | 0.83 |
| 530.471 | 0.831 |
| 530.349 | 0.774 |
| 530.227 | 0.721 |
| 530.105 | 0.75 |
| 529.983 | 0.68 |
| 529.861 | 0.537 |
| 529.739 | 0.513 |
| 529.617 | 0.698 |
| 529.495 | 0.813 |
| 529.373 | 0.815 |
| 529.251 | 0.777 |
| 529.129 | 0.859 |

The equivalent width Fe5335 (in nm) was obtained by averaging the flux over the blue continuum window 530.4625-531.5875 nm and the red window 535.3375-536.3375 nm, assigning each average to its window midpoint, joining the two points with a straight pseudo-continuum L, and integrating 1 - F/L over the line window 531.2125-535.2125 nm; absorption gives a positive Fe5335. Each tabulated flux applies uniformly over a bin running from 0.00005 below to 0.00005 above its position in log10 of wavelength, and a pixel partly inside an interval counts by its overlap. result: 0.62 nm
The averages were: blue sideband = 0.847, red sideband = 0.862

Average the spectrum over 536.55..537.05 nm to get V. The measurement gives 0.739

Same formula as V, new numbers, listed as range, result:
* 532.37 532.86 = 0.562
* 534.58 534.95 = 0.7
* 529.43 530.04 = 0.649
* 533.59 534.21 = 0.692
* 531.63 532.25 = 0.77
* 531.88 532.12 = 0.767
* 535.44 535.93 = 0.862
